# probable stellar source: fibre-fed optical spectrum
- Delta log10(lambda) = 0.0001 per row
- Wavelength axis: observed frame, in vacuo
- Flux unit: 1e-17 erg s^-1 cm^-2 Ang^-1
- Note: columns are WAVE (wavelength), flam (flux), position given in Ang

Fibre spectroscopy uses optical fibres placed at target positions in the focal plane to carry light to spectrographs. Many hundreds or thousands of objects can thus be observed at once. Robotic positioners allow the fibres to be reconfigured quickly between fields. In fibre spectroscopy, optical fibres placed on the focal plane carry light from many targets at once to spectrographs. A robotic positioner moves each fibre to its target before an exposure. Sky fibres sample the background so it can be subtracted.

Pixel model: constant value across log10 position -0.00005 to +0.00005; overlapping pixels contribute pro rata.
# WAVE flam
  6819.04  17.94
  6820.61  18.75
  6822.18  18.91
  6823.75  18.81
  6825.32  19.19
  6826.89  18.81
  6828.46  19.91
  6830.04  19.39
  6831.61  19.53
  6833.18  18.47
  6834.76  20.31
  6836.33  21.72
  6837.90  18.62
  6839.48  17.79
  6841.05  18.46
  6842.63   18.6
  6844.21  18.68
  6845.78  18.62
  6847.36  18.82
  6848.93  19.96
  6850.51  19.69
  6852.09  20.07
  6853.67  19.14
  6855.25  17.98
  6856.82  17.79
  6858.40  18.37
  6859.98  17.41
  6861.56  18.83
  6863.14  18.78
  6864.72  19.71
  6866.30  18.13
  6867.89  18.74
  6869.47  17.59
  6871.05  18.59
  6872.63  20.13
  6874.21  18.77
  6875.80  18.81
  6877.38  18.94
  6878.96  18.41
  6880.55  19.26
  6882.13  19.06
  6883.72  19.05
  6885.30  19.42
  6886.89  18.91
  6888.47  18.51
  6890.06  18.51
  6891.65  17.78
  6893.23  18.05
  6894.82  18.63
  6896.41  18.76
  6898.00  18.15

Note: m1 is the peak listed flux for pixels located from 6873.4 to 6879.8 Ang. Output 18.94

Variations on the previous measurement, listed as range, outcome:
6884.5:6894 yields 19.42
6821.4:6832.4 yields 19.91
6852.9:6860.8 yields 19.14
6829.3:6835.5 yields 20.31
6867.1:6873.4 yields 20.13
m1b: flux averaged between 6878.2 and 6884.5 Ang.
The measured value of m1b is 18.9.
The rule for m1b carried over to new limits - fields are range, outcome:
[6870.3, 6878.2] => 19.1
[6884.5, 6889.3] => 19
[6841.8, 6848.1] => 18.7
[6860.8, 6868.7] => 18.8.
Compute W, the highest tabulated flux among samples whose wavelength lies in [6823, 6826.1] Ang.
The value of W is 19.19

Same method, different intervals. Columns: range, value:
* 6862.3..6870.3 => 19.71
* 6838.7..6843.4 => 18.6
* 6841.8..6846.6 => 18.68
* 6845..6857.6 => 20.07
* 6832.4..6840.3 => 21.72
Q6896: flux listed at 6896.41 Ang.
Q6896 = 18.76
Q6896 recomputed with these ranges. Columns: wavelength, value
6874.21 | 18.77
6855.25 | 17.98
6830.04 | 19.39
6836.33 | 21.72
